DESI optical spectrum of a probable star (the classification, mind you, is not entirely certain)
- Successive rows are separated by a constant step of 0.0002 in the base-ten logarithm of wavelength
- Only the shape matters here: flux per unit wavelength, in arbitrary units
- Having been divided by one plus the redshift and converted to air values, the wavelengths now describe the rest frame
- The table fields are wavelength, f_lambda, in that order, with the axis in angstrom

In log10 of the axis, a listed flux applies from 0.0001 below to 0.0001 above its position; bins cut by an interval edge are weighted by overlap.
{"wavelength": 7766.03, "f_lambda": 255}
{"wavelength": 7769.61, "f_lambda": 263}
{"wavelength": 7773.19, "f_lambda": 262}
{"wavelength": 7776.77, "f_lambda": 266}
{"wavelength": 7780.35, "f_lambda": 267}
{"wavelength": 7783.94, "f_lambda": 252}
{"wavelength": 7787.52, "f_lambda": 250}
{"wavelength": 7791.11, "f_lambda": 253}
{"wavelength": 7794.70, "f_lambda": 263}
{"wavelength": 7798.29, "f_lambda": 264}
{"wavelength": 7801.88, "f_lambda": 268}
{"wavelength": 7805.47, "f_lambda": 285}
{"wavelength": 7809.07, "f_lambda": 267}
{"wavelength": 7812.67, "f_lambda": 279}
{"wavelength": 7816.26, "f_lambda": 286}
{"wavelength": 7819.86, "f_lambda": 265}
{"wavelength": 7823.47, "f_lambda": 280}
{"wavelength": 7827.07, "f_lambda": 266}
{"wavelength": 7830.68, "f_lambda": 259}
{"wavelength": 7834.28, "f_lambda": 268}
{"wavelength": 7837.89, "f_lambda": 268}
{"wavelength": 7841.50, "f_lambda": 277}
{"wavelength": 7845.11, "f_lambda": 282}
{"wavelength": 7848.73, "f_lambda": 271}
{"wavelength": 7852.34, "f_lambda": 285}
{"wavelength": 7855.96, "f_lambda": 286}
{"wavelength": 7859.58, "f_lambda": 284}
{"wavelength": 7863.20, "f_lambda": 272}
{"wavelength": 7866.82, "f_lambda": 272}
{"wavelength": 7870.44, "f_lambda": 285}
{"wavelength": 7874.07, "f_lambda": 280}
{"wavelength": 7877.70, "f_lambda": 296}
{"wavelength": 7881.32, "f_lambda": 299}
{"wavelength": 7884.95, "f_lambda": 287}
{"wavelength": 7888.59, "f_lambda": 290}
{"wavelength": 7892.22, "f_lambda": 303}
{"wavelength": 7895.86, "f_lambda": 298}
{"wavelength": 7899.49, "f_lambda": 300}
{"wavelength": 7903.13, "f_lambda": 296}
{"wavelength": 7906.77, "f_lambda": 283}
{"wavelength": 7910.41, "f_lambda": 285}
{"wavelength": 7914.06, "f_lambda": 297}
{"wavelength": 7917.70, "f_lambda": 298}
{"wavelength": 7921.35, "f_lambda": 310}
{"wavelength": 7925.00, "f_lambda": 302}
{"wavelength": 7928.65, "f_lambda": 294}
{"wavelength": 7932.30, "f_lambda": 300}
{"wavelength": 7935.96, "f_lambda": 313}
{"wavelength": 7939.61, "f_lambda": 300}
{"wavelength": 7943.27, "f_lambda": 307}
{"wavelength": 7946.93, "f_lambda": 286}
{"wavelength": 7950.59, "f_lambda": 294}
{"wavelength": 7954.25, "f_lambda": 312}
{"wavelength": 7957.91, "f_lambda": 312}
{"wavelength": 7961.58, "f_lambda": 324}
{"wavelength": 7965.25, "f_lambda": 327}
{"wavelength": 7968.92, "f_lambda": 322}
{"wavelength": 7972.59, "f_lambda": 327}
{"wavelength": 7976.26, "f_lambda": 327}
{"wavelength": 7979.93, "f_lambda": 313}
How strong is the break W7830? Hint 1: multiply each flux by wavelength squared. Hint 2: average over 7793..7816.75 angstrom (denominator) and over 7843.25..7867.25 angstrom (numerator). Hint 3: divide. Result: 1.04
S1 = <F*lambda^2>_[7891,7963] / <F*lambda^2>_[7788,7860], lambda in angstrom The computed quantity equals 1.1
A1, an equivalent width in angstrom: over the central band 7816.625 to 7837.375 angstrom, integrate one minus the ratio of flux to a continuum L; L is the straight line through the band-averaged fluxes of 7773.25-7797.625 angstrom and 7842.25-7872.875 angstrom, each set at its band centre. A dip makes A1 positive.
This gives 0.1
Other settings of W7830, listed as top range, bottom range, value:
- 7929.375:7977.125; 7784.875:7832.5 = 1.20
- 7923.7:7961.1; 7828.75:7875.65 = 1.12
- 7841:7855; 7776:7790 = 1.10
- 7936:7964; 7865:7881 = 1.10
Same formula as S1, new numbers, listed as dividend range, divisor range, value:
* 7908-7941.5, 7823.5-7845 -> 1.14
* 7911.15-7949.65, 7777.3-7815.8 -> 1.17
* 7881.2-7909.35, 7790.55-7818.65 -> 1.11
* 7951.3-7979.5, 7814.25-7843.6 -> 1.22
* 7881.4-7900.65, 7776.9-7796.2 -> 1.18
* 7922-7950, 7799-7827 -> 1.13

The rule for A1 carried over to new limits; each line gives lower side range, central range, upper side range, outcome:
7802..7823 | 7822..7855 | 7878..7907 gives 1.1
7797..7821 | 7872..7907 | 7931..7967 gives 0.0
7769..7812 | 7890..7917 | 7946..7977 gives 0.3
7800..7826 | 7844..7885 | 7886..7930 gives 0.5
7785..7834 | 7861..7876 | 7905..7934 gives 0.3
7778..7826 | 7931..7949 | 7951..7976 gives 0.6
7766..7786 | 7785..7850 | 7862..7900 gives 0.7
